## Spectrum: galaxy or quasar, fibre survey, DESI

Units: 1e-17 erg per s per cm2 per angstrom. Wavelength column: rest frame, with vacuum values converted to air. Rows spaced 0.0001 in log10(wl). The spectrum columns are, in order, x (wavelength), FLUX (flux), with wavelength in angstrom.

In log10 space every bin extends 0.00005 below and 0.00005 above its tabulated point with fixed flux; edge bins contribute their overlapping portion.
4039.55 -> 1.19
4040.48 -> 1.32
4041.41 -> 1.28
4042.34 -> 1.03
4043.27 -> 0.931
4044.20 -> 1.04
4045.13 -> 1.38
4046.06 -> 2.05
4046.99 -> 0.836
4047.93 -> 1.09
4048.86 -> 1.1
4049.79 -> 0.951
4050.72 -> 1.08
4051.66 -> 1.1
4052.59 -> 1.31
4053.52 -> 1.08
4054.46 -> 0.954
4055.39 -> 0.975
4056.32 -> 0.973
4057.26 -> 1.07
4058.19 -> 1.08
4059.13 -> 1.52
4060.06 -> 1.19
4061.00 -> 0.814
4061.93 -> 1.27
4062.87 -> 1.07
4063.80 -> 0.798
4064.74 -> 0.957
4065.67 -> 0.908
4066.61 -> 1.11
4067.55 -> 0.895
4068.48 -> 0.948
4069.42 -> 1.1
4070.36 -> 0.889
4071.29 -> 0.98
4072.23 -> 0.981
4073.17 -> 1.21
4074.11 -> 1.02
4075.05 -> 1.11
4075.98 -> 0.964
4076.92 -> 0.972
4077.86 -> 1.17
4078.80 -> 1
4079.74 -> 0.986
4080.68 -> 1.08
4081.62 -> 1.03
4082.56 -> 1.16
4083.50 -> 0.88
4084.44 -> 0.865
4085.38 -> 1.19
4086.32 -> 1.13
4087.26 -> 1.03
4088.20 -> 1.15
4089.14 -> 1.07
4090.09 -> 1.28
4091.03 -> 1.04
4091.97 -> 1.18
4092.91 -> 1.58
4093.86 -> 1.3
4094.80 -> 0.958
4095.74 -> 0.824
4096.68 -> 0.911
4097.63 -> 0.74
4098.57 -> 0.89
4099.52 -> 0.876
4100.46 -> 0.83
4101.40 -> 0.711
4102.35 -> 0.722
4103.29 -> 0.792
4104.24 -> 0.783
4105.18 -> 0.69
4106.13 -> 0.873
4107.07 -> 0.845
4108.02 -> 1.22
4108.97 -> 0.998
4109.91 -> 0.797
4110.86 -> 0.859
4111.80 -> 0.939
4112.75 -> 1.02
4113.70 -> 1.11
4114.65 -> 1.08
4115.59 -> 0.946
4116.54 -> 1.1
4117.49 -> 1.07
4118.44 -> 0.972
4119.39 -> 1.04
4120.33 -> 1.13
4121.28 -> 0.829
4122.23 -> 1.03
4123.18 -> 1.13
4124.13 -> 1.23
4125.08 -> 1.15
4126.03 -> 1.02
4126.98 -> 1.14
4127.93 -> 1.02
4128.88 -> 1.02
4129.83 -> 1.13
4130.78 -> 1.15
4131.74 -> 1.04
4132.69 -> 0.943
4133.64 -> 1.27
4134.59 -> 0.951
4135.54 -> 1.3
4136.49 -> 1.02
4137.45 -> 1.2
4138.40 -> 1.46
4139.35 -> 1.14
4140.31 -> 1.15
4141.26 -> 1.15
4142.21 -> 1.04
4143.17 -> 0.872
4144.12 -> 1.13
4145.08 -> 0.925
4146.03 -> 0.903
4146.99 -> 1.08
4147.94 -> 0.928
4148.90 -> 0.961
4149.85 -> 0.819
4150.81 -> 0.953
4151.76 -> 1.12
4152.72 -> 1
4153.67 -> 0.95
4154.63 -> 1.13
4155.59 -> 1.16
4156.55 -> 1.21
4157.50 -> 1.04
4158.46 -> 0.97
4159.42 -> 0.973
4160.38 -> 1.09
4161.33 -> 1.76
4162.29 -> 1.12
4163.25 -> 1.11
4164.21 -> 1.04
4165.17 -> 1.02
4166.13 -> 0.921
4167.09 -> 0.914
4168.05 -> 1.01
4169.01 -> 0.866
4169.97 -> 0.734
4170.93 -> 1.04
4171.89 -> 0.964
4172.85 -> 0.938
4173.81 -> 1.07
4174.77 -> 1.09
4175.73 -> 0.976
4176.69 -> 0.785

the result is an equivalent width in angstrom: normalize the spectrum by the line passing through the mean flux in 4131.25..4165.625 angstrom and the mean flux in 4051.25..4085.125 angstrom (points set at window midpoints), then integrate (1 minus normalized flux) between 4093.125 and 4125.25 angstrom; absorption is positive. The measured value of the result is 3.2 angstrom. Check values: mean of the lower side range 1.04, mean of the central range 0.956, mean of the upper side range 1.08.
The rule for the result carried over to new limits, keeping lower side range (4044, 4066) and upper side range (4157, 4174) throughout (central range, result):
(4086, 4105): 1.73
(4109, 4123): 0.91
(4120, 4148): -0.81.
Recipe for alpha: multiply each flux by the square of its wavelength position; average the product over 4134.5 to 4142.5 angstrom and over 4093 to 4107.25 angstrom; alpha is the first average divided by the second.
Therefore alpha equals 1.4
